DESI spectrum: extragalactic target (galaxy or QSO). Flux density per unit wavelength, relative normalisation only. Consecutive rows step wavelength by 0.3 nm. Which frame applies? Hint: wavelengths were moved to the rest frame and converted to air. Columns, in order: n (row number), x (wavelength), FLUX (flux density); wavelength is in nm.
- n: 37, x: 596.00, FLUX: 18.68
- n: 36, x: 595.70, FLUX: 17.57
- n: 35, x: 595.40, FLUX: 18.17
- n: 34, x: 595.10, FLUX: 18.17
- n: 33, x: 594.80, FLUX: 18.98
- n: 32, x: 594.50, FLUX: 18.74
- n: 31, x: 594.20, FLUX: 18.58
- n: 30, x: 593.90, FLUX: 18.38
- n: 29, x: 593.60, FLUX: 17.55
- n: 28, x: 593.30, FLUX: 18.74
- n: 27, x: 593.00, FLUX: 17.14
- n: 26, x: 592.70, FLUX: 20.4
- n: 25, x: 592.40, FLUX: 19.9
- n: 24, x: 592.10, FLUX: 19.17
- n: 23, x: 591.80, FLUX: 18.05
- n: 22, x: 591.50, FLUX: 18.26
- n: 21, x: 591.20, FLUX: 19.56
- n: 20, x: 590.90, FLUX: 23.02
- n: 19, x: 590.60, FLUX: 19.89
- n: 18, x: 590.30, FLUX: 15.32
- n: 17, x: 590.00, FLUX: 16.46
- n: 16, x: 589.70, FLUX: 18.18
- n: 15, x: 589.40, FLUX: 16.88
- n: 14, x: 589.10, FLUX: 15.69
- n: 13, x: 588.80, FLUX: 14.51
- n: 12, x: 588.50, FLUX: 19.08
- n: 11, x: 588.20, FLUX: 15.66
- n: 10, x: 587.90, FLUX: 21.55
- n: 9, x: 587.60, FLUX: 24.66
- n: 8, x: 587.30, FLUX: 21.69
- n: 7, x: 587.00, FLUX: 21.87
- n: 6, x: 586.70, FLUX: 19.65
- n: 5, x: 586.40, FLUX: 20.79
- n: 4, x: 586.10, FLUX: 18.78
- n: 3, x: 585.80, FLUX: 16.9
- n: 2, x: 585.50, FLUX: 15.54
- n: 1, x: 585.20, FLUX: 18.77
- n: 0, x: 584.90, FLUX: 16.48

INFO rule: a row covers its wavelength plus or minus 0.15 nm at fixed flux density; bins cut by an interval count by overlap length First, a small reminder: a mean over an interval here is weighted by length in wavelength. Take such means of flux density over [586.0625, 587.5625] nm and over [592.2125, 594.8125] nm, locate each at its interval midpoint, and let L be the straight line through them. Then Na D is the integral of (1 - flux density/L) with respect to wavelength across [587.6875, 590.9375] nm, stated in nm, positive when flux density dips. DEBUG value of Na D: 0.38 nm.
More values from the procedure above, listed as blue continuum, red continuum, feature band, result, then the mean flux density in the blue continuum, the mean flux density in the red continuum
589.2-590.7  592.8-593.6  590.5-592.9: -0.28 nm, 17.2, 18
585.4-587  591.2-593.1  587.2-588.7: -0.12 nm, 18.8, 18.9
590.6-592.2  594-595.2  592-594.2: 0.04 nm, 19.7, 18.6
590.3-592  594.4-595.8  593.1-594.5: 0.03 nm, 19.3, 18.3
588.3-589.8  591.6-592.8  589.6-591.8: -0.06 nm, 16.8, 19.3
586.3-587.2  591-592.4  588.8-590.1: 0.22 nm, 20.8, 19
